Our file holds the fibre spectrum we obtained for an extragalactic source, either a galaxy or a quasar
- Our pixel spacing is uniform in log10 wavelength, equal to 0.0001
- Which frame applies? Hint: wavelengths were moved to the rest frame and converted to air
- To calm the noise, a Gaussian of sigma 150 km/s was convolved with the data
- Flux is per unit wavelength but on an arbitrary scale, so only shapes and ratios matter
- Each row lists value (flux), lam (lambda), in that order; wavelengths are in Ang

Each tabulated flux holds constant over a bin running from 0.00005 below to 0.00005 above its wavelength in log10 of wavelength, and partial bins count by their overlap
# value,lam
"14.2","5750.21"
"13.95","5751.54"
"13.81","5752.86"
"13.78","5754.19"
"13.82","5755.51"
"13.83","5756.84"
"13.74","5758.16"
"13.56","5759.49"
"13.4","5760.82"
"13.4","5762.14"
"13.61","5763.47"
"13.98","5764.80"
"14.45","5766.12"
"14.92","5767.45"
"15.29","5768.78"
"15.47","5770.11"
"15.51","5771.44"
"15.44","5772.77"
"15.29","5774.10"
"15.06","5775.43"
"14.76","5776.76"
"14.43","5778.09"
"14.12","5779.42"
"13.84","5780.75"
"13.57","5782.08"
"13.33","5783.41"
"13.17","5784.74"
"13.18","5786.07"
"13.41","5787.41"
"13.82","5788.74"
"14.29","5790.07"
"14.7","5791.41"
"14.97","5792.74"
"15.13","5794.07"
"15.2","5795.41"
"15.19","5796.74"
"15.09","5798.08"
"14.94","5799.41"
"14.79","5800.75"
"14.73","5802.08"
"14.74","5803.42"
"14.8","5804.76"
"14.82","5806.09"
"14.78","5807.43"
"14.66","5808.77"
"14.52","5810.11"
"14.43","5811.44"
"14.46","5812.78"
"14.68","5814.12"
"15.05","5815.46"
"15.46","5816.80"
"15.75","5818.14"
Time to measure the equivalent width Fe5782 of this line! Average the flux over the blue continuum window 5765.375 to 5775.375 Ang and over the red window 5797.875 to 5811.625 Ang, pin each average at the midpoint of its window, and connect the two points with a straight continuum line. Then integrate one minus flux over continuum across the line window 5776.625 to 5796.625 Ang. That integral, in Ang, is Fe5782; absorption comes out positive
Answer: 1.1 Ang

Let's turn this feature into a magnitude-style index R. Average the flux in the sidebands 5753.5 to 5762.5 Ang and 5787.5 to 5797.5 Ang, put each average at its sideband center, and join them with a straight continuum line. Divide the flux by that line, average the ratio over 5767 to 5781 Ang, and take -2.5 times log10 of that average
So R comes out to -0.06 mag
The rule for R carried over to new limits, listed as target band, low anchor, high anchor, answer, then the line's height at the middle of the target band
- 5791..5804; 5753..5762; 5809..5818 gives -0.03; 14.5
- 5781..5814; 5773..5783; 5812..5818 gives 0.02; 14.7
